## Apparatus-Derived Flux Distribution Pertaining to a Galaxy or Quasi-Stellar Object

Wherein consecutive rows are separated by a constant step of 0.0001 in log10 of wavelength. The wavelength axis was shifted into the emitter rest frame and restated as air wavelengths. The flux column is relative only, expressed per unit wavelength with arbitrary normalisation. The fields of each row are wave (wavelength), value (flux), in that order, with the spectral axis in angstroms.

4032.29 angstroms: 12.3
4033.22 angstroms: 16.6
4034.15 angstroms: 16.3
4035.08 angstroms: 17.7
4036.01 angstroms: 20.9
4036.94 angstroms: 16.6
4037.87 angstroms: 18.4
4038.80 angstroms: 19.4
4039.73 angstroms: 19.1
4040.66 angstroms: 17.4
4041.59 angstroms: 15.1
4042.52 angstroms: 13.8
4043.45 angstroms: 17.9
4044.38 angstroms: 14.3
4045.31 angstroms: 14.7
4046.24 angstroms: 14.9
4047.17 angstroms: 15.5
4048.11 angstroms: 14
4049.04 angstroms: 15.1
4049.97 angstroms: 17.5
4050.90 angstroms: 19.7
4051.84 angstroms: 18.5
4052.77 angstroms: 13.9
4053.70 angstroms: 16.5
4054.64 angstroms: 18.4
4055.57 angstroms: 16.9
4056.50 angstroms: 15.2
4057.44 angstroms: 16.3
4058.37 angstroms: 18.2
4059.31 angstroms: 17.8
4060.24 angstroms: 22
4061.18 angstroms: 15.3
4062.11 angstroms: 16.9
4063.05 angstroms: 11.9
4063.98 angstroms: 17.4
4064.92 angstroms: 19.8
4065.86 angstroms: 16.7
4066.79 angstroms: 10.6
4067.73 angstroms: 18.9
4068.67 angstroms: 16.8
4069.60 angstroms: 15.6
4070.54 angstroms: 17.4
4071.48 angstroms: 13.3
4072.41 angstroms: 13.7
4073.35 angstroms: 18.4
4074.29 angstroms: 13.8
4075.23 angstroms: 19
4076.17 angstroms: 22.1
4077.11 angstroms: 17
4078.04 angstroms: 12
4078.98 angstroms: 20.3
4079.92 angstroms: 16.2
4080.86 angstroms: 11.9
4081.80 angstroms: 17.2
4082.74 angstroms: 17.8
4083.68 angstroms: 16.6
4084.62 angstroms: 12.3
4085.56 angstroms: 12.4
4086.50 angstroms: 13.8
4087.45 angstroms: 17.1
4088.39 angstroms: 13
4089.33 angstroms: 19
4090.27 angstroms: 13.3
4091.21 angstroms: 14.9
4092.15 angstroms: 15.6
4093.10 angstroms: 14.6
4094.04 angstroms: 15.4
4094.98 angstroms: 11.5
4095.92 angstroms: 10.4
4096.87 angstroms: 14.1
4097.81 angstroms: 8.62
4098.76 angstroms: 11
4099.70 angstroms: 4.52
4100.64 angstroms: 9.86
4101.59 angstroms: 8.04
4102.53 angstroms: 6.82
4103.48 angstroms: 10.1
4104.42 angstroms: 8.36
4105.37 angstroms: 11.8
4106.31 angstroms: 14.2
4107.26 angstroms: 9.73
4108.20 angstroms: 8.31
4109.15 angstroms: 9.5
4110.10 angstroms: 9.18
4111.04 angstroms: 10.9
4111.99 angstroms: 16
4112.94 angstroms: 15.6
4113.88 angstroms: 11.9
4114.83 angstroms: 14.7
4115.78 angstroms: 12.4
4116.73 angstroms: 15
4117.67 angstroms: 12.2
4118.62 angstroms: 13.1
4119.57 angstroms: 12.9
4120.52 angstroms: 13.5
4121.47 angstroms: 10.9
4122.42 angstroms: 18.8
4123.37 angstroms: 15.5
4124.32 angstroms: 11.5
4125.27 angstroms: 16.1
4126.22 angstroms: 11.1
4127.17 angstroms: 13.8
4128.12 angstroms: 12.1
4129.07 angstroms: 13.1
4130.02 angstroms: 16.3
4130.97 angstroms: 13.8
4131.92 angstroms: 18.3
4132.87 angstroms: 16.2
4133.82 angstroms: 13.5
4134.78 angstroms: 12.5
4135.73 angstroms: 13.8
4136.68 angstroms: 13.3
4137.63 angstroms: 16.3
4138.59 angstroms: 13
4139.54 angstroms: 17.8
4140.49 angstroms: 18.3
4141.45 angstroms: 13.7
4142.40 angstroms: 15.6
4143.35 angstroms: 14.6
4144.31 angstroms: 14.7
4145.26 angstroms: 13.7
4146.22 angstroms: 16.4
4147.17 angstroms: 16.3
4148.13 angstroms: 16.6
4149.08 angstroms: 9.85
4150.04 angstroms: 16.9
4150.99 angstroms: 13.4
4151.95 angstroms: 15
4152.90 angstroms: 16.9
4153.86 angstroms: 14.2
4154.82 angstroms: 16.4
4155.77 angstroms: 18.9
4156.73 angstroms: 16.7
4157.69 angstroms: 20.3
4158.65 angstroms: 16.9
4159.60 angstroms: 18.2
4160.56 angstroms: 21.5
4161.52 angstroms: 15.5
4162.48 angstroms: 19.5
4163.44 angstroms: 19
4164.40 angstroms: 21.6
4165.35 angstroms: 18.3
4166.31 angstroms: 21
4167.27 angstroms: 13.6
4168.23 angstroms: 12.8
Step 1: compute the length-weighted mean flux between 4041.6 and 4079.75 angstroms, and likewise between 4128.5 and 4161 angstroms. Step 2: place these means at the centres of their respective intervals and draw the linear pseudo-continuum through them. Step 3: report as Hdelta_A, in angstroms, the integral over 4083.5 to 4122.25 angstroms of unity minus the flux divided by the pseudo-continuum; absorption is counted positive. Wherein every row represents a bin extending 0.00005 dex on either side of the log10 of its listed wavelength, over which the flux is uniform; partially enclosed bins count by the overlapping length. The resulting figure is 9.1 angstroms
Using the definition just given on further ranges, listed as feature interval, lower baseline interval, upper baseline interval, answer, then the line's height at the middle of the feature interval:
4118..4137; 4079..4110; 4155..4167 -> 1.98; 15.6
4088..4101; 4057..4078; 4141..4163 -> 3.11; 16.5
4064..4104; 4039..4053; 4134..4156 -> 3.66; 15.8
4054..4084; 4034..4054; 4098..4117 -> -4.71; 14.4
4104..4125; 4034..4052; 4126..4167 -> 4.69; 16.2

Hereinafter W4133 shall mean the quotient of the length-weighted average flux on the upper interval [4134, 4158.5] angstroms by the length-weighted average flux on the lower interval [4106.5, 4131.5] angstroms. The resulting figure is 1.18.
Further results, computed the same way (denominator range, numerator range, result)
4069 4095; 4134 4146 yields 0.95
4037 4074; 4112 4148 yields 0.88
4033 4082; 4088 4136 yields 0.76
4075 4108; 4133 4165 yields 1.21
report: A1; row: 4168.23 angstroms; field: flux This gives 12.8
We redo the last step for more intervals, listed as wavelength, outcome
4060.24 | 22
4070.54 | 17.4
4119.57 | 12.9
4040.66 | 17.4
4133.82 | 13.5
